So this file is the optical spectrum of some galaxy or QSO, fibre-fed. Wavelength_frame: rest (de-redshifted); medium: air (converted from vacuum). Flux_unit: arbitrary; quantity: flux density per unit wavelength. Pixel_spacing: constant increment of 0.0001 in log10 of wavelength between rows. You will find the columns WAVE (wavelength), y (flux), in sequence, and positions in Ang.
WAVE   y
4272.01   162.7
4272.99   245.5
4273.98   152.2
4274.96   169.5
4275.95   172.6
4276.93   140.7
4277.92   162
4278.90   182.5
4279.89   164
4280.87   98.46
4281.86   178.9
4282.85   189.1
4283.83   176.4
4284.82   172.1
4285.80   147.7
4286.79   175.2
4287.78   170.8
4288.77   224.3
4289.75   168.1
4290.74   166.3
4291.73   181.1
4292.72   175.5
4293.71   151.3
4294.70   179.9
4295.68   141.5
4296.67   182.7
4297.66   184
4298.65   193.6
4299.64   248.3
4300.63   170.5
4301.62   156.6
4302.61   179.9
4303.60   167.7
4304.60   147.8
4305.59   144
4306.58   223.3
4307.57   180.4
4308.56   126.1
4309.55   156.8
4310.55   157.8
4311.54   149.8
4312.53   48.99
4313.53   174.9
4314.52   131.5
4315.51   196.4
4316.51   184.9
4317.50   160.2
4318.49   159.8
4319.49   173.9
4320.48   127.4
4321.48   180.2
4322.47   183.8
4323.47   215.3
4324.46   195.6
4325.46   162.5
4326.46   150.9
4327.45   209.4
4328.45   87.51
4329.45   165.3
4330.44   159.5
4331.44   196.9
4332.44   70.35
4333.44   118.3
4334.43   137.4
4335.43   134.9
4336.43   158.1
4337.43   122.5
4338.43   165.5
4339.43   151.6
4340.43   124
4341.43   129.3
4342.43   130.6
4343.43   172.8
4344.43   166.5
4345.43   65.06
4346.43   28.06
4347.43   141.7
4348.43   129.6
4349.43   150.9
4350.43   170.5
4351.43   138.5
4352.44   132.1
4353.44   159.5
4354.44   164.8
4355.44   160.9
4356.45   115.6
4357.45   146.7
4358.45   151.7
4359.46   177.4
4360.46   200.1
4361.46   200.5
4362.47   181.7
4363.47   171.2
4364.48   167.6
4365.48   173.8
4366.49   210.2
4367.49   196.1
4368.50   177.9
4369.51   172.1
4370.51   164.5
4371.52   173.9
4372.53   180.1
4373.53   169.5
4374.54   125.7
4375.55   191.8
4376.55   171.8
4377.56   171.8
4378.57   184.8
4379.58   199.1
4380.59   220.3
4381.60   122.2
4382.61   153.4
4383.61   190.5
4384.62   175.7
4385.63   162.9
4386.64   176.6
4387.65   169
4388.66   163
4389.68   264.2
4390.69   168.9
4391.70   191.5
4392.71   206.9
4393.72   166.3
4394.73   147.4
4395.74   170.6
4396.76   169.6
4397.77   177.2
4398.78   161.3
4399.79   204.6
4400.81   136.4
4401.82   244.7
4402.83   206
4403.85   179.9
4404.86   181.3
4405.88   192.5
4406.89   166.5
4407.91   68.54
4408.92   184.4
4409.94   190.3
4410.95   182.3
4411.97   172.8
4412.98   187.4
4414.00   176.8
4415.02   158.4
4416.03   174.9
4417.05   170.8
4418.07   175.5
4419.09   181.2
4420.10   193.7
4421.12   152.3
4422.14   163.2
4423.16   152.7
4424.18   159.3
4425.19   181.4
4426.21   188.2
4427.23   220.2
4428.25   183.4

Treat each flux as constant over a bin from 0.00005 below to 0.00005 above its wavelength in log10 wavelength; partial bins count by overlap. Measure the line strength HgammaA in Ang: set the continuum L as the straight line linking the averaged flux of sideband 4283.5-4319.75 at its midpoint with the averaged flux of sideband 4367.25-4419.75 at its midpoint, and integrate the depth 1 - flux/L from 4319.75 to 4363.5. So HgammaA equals 5.6 Ang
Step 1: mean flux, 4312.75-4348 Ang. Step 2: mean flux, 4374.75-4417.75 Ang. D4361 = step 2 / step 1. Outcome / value 1.19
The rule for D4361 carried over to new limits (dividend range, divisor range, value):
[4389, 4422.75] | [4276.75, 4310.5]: 1.04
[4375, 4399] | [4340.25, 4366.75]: 1.19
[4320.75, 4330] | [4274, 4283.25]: 1.06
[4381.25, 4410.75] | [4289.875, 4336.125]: 1.08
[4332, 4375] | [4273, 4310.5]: 0.88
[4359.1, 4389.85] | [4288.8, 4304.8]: 1.01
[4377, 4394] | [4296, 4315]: 1.11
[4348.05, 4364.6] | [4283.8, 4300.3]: 0.90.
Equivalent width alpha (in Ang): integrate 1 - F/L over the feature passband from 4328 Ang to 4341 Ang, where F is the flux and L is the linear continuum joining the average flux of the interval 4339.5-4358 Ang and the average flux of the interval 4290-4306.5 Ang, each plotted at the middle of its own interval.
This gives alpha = 0.7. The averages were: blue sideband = 174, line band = 138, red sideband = 135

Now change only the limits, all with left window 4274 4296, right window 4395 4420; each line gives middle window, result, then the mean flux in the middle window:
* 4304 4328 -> 0.8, 164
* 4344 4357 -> 3.0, 133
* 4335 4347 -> 3.0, 129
